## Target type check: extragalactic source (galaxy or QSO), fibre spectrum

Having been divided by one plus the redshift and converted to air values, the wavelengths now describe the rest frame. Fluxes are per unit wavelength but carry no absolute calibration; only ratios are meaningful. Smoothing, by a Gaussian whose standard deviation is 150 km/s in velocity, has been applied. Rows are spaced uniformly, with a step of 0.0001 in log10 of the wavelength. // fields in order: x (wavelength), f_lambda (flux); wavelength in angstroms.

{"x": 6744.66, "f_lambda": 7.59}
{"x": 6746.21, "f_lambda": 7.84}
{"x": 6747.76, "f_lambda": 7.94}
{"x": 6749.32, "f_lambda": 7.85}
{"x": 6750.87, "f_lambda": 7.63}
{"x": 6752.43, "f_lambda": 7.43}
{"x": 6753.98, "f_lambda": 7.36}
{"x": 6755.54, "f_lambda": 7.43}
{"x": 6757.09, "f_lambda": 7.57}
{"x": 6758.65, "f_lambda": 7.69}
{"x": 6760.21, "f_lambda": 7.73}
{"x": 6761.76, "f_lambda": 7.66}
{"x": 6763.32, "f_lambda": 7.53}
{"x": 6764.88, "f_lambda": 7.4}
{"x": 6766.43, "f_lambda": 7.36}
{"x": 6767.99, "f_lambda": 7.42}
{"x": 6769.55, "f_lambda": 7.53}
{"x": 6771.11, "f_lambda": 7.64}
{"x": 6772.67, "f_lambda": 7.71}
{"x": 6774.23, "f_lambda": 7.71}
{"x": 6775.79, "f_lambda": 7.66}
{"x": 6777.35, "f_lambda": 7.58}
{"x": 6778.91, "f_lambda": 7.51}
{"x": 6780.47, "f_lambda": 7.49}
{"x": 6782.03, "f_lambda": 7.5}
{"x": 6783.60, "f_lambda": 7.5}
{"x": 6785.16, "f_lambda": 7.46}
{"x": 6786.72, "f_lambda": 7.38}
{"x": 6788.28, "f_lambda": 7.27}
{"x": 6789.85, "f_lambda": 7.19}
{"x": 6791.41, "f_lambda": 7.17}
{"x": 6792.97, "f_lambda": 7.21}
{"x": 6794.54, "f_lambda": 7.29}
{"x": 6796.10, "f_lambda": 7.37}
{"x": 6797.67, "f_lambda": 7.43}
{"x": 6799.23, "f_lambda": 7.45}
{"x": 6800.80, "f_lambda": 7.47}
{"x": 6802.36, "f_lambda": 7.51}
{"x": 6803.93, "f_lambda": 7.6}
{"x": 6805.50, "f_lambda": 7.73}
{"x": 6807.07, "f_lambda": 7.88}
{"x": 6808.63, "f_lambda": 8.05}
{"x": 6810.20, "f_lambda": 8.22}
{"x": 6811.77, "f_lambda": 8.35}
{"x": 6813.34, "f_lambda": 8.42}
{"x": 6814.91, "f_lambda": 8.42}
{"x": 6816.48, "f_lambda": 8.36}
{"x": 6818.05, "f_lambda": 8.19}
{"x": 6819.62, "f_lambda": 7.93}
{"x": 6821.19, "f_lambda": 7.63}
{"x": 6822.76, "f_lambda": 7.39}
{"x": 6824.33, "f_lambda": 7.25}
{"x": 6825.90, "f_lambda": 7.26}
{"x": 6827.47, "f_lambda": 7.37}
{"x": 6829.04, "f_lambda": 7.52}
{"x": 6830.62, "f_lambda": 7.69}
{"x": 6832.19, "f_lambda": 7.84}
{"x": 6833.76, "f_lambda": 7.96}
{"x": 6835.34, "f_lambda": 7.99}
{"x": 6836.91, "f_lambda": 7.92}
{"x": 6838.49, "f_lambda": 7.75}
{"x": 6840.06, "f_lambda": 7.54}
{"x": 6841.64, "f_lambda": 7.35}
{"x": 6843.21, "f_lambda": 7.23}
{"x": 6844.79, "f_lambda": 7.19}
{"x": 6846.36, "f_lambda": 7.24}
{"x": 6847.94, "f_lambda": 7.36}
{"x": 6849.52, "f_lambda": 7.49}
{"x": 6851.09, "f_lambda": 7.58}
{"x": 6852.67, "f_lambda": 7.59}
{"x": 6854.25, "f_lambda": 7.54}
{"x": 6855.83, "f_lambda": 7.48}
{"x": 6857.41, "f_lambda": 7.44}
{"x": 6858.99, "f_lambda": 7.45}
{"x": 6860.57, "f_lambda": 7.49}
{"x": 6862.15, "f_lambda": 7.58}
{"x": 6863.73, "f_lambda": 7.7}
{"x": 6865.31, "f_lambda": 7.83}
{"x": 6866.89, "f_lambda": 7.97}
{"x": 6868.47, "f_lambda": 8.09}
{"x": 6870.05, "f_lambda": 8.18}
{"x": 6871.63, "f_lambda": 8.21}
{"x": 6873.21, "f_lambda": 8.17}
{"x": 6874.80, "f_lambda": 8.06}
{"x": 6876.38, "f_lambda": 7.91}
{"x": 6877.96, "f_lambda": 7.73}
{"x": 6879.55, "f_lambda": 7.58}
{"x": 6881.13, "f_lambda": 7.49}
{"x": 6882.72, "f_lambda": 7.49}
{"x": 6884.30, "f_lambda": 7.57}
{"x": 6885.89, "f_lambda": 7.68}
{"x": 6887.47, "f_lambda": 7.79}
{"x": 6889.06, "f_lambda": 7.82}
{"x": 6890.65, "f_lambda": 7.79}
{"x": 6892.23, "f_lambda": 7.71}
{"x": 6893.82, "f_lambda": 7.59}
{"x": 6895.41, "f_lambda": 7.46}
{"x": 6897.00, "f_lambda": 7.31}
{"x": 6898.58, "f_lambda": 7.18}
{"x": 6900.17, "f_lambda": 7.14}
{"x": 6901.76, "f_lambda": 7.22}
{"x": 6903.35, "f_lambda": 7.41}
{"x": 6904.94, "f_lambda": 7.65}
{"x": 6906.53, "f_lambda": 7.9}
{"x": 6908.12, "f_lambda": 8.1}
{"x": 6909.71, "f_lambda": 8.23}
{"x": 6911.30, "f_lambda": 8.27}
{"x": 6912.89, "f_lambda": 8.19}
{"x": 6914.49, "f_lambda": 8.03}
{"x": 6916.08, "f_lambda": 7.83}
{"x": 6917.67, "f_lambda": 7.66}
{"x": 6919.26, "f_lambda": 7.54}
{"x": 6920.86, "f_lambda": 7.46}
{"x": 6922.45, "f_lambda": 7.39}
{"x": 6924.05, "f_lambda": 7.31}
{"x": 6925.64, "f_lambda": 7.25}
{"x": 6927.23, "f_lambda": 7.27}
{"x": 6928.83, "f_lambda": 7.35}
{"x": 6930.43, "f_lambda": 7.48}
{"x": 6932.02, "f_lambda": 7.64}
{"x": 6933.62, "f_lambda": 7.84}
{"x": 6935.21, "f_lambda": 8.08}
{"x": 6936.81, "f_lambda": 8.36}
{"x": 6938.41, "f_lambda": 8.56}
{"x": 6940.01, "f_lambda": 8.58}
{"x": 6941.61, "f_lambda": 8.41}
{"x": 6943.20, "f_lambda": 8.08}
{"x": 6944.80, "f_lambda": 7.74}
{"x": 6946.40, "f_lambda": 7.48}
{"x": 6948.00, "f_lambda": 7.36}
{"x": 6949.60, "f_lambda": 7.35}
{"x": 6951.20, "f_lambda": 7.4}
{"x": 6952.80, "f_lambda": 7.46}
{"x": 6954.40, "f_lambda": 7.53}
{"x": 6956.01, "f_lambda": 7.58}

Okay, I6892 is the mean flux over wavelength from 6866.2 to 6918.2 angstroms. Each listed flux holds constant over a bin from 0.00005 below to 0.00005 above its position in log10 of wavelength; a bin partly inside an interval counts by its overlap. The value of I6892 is 7.77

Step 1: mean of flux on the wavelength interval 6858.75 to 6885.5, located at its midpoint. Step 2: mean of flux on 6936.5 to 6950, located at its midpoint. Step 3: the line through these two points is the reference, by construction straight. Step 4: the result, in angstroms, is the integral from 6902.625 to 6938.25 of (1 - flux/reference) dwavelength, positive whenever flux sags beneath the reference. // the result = 0.81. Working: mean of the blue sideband 7.8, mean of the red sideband 8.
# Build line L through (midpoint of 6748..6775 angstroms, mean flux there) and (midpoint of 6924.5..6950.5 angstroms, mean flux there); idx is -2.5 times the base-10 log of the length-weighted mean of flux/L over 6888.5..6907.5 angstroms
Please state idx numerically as 0.03 mag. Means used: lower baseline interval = 7.57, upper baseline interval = 7.8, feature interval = 7.52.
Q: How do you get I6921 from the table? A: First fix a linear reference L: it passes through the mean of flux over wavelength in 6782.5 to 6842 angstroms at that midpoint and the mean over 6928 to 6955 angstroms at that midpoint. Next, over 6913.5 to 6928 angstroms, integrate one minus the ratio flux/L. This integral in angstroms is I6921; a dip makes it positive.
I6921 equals 0.5 angstroms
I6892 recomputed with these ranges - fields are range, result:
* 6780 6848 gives 7.62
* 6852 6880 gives 7.78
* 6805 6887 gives 7.74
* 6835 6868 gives 7.56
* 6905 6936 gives 7.73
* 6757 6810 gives 7.53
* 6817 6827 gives 7.62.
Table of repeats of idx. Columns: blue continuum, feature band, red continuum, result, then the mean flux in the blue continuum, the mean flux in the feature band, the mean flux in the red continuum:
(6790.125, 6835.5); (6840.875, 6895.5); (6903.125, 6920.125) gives 0.02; 7.71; 7.66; 7.91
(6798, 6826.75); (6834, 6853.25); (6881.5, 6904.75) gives 0.03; 7.83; 7.53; 7.51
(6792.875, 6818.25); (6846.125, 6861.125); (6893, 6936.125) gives 0.04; 7.83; 7.47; 7.62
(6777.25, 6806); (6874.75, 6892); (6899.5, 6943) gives 0.00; 7.42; 7.71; 7.79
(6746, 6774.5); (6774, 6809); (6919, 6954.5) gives 0.02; 7.59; 7.49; 7.7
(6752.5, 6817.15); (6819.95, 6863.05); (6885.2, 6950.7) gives 0.02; 7.61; 7.53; 7.72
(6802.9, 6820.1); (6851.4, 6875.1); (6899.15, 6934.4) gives 0.01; 8.1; 7.77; 7.64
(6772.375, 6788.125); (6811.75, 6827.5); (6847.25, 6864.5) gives -0.05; 7.54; 7.87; 7.52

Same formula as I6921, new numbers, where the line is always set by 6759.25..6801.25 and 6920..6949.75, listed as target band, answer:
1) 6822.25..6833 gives 0.1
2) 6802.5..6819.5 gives -1.3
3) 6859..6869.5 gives -0.2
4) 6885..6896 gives 0.0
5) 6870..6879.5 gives -0.4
